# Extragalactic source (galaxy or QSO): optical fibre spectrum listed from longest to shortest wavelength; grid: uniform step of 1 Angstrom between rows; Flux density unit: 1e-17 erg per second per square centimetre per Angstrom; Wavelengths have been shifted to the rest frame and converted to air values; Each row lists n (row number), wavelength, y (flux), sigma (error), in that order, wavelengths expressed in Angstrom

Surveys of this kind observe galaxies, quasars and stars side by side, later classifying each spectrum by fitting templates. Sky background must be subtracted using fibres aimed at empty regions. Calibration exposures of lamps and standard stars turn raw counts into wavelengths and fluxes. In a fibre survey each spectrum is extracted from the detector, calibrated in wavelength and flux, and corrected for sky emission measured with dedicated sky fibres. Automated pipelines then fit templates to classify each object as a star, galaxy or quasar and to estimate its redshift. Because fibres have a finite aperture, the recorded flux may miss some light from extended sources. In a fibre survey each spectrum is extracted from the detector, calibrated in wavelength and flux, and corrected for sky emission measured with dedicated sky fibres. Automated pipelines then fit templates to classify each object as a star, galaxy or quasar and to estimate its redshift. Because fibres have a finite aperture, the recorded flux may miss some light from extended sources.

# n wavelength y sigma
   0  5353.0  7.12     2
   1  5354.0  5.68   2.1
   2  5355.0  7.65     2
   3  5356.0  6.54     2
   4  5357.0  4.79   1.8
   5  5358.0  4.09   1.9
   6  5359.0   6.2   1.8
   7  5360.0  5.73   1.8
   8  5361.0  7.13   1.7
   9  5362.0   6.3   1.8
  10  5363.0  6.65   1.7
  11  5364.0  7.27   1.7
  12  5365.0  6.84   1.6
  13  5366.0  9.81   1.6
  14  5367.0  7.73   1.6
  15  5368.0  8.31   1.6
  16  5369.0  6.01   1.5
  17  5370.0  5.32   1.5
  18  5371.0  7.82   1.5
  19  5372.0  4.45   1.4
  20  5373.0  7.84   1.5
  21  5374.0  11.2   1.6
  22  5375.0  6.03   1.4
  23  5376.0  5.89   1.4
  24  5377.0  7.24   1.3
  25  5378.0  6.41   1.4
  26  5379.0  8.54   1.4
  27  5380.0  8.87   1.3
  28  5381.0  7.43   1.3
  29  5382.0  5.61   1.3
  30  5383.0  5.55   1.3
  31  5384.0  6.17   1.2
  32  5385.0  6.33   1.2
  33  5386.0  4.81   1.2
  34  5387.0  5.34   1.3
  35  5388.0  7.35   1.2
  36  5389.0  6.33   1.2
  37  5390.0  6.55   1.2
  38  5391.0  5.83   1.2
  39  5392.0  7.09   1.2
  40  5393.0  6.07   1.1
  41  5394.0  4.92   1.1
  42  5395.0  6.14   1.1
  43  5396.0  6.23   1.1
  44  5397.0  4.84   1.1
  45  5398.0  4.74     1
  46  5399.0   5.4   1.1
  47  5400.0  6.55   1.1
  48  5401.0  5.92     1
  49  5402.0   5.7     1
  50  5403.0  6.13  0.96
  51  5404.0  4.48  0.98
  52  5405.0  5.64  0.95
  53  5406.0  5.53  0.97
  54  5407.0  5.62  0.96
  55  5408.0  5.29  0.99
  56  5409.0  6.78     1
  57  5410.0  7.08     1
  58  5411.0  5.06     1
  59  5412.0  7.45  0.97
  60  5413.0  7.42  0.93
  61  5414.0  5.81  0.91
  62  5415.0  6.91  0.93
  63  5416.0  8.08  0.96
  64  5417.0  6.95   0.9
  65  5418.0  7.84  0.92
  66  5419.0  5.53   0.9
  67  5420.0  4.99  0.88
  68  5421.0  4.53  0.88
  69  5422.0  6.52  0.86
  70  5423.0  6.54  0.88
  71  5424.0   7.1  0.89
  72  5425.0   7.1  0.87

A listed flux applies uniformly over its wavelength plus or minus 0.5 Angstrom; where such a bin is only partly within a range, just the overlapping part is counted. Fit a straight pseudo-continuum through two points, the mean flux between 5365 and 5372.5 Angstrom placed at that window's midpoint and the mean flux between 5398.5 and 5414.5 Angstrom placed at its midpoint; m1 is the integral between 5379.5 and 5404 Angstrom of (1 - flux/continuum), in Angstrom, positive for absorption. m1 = 1.4 Angstrom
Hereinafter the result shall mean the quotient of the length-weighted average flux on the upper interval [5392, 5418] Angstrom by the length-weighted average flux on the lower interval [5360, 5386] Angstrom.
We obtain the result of 0.87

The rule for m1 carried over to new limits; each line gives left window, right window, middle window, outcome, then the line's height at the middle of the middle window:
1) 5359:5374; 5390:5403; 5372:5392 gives -1.0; 6.42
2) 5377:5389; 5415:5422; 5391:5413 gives 2.0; 6.48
